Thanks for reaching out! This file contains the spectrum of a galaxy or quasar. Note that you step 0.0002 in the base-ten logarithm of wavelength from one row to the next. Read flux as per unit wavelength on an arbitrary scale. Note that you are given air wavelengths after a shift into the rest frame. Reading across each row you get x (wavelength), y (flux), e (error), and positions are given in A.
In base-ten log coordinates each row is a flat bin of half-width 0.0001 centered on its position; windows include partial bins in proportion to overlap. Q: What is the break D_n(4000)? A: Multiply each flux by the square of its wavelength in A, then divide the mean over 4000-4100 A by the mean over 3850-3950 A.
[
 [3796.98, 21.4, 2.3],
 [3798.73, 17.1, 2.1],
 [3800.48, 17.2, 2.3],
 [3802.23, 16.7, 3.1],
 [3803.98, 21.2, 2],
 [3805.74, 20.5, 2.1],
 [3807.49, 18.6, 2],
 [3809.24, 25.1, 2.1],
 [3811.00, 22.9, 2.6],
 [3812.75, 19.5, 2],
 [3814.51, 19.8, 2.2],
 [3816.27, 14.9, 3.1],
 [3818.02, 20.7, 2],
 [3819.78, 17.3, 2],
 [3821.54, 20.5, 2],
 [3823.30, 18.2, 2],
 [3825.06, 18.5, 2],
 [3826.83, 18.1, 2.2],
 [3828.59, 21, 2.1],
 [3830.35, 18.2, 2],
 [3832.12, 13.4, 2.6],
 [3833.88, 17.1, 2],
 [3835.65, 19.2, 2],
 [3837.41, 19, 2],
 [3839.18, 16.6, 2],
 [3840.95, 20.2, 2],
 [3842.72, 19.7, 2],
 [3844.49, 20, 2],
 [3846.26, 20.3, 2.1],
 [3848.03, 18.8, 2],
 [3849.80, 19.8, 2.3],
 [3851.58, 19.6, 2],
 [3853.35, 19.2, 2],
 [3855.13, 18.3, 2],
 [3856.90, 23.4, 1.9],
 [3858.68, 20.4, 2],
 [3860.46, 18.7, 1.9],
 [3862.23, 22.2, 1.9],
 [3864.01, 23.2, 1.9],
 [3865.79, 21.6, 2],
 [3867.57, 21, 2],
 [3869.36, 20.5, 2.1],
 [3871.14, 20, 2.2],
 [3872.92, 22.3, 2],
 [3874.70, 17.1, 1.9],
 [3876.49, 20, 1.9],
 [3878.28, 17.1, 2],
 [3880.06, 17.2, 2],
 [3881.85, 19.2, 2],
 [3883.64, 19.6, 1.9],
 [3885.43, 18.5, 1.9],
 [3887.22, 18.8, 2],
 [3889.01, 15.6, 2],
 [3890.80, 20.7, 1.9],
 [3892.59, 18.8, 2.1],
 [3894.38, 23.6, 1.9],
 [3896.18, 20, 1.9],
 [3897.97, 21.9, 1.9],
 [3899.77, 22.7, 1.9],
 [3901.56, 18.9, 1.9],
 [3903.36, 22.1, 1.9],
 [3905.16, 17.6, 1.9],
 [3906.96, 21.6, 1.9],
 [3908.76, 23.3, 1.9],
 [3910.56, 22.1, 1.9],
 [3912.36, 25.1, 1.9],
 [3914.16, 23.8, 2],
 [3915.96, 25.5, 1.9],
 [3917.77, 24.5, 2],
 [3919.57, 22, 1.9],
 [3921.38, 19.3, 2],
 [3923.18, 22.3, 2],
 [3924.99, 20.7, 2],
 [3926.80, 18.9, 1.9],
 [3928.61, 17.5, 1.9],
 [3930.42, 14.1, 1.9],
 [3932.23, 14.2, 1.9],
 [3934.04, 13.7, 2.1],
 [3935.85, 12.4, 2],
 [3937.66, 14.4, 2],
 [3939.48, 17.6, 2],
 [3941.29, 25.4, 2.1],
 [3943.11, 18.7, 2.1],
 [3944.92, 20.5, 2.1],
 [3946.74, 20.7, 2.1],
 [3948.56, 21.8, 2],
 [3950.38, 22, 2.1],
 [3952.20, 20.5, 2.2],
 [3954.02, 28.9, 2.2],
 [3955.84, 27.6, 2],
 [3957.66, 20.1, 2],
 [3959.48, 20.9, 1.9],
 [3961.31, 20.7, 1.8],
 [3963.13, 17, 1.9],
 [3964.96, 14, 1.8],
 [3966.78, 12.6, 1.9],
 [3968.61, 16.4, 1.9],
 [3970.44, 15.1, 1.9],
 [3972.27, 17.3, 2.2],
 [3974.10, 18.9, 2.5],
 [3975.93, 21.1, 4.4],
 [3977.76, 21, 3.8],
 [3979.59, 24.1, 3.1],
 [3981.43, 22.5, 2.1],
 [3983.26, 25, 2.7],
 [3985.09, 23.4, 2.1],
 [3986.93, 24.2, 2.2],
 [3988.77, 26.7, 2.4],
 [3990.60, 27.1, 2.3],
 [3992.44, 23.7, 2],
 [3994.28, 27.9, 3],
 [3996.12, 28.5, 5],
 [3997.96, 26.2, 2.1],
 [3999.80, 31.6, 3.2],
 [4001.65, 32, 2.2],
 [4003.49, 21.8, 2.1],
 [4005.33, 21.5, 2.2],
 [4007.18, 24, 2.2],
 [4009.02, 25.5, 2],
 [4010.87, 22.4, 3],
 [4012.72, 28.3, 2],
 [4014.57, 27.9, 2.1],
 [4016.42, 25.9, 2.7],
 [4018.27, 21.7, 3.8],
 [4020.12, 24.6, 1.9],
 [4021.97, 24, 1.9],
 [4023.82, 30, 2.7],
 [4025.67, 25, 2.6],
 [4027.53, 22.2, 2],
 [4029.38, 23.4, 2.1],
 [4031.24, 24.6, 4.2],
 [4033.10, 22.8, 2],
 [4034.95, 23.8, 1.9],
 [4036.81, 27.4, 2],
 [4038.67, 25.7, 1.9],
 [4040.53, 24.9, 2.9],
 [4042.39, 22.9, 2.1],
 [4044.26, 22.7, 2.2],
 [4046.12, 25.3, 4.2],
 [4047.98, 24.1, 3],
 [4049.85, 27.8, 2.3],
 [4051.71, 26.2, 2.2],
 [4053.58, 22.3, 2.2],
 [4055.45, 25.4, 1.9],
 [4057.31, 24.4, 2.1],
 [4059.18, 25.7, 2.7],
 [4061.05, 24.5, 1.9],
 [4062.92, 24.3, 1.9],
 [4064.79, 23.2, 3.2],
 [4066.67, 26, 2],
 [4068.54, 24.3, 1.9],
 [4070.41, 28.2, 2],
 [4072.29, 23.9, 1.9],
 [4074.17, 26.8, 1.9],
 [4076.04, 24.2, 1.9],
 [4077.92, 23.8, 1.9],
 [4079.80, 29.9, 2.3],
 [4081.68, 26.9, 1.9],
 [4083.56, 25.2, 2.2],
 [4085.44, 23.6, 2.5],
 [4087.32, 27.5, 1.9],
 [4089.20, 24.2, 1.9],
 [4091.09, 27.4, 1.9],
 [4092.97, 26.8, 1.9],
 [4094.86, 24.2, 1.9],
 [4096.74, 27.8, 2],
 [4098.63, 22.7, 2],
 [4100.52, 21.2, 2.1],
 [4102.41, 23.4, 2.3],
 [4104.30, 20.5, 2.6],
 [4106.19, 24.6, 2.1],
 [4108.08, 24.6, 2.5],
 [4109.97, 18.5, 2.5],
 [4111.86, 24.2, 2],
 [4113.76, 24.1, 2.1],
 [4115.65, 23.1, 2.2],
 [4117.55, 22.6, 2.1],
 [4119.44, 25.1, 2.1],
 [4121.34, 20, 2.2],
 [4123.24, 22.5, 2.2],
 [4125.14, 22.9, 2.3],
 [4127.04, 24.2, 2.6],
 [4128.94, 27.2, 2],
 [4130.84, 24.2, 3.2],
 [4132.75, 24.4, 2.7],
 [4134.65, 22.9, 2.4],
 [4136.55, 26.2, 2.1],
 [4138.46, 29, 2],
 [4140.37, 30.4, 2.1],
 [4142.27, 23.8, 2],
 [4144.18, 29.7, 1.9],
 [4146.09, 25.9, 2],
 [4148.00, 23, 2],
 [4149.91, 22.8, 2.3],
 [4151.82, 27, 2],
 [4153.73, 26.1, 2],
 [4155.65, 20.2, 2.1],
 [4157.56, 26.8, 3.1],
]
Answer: 1.36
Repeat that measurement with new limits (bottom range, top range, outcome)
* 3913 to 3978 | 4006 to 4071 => 1.34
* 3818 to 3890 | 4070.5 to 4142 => 1.45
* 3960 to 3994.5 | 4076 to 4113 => 1.25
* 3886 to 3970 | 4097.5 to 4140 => 1.30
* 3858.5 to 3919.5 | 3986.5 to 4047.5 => 1.30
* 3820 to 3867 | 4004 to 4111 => 1.42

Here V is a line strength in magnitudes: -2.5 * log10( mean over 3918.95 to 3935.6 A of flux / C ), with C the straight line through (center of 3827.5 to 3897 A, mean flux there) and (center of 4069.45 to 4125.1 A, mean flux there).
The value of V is 0.17 mag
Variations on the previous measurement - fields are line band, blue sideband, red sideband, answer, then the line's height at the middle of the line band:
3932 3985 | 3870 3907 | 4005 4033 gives 0.14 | 22.4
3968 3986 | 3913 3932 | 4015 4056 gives 0.11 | 22.6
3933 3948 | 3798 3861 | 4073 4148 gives 0.19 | 21.4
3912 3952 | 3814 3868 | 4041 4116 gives 0.09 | 21.4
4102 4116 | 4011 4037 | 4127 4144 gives 0.13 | 25.8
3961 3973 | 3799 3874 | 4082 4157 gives 0.34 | 21.8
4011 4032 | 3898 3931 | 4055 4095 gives -0.05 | 24.1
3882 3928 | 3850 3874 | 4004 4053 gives 0.04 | 21.8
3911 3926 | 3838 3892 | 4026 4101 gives -0.09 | 21.1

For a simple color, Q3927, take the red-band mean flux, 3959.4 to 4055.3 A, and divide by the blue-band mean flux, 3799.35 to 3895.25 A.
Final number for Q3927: 1.2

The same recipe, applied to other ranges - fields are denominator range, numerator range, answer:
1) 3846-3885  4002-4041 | 1.24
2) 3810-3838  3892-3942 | 1.08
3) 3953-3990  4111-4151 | 1.18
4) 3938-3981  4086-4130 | 1.19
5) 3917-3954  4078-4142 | 1.28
